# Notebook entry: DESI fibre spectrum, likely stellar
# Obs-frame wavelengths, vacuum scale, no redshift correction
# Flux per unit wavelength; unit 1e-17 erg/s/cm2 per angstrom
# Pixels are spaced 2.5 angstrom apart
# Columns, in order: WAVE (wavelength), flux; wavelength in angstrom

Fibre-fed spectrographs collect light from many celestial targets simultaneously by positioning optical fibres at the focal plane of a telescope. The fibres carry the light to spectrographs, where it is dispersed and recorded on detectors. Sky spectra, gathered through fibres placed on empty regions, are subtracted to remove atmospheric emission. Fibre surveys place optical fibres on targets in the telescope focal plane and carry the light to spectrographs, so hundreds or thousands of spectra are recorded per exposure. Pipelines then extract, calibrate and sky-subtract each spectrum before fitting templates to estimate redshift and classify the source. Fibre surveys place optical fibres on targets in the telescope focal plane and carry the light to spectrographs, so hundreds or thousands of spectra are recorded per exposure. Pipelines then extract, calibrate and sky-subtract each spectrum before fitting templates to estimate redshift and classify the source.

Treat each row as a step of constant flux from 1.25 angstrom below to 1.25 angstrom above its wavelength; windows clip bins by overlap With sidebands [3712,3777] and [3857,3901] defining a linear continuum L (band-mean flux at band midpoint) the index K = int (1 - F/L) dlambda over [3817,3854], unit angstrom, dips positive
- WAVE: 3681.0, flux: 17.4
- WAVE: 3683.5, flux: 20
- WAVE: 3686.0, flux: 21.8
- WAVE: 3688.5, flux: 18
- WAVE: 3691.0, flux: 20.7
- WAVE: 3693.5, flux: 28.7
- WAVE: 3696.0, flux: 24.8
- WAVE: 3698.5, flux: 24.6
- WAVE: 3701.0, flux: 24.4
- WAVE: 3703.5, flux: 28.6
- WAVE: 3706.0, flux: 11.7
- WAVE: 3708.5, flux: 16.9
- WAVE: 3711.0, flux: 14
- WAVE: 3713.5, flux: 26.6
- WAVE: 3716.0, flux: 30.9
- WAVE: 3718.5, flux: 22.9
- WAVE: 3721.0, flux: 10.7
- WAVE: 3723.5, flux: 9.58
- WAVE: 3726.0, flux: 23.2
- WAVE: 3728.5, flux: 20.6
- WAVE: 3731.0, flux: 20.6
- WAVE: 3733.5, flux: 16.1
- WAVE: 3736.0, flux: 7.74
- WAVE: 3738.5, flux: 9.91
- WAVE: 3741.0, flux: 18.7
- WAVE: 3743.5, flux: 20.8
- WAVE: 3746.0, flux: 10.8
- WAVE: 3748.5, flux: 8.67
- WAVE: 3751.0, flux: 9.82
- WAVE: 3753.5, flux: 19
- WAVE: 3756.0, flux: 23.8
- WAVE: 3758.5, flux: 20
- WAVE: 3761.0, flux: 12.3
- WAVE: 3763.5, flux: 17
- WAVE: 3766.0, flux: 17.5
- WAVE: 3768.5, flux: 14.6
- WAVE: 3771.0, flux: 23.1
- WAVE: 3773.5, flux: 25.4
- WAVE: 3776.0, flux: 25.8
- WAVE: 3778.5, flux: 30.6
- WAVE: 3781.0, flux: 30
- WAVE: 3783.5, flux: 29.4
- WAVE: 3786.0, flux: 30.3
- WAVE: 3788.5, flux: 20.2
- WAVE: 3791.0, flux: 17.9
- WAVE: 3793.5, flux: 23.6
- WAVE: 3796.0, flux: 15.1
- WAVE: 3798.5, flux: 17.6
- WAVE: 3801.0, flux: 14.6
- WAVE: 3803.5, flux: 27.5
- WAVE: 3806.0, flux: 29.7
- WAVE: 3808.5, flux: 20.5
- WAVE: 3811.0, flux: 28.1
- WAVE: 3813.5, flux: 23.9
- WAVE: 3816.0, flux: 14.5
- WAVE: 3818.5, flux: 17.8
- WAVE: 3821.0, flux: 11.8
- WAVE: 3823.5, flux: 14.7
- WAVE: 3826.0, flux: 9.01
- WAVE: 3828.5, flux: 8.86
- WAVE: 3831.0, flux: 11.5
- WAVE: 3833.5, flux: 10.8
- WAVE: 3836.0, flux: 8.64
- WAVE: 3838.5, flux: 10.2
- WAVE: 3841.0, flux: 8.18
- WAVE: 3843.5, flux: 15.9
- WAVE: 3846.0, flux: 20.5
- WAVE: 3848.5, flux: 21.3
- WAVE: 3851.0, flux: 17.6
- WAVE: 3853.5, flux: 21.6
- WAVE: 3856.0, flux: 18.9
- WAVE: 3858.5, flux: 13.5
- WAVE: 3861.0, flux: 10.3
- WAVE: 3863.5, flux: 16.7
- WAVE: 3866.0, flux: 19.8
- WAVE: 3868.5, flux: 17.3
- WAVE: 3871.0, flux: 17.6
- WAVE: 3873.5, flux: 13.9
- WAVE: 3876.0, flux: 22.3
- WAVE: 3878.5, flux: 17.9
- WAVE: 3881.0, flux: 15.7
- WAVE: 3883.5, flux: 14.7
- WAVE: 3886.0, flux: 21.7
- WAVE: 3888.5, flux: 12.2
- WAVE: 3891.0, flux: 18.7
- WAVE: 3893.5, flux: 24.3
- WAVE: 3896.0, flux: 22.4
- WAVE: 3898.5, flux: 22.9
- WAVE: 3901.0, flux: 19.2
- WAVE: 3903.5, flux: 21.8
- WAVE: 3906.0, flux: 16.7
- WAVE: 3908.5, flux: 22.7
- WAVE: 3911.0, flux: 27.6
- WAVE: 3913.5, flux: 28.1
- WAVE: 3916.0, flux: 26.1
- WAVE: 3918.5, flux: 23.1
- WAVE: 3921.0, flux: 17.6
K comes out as 8.5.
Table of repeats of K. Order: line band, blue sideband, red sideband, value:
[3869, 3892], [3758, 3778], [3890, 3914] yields 5.0 angstrom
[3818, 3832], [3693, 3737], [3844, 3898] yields 5.0 angstrom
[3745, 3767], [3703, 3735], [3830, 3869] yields 3.1 angstrom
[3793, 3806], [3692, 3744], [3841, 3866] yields -1.7 angstrom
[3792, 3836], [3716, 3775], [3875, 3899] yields 1.5 angstrom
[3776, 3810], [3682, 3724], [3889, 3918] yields -3.2 angstrom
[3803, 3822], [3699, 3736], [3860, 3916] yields -2.1 angstrom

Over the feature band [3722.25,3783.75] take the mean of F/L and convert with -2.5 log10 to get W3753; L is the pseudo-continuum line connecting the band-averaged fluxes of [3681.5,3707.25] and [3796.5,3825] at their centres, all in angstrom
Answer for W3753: 0.14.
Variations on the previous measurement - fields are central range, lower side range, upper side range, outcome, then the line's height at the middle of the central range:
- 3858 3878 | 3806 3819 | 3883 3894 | 0.16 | 19.2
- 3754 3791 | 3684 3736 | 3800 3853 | -0.23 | 18.3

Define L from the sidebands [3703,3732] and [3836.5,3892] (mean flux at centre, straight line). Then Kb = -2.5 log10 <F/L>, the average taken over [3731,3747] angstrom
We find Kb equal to 0.29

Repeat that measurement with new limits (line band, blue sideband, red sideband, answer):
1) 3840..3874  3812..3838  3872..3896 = -0.061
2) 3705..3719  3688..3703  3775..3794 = 0.190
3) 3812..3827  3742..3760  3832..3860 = -0.014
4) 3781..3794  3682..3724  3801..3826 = -0.222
